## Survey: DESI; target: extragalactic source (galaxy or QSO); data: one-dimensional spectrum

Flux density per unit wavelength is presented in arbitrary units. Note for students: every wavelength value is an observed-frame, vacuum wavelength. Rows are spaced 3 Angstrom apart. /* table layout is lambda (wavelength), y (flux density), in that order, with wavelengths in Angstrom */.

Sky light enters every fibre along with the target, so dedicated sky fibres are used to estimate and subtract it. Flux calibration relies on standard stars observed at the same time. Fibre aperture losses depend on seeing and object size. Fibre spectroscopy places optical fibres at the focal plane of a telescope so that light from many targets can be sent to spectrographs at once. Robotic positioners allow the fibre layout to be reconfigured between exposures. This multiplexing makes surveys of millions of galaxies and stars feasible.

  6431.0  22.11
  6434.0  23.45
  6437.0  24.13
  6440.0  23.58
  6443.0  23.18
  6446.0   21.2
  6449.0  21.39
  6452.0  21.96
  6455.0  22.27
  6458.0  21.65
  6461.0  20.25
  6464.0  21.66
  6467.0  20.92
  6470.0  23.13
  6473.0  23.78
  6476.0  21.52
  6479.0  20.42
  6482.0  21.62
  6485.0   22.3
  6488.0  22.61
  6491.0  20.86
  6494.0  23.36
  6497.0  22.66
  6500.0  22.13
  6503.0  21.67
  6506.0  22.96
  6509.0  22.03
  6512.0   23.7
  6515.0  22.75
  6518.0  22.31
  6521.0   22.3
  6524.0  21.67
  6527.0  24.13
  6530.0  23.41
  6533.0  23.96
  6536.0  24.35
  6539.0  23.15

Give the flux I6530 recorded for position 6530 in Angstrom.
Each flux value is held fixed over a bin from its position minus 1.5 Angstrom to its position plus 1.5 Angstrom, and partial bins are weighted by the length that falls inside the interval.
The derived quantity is 23.41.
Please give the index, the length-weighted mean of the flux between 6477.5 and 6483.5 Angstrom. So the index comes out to 21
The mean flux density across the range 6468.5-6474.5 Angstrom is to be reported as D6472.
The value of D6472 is 23.5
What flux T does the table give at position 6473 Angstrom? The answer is 23.78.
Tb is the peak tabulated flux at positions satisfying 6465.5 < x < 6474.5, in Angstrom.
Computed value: 23.78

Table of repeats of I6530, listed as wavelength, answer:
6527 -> 24.13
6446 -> 21.2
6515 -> 22.75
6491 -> 20.86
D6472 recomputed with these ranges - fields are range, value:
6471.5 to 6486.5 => 21.9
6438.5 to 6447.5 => 22.7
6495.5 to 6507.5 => 22.4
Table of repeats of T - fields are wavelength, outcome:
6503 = 21.67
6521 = 22.3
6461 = 20.25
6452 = 21.96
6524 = 21.67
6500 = 22.13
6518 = 22.31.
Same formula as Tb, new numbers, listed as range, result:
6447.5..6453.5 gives 21.96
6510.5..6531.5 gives 24.13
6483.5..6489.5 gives 22.61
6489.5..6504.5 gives 23.36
